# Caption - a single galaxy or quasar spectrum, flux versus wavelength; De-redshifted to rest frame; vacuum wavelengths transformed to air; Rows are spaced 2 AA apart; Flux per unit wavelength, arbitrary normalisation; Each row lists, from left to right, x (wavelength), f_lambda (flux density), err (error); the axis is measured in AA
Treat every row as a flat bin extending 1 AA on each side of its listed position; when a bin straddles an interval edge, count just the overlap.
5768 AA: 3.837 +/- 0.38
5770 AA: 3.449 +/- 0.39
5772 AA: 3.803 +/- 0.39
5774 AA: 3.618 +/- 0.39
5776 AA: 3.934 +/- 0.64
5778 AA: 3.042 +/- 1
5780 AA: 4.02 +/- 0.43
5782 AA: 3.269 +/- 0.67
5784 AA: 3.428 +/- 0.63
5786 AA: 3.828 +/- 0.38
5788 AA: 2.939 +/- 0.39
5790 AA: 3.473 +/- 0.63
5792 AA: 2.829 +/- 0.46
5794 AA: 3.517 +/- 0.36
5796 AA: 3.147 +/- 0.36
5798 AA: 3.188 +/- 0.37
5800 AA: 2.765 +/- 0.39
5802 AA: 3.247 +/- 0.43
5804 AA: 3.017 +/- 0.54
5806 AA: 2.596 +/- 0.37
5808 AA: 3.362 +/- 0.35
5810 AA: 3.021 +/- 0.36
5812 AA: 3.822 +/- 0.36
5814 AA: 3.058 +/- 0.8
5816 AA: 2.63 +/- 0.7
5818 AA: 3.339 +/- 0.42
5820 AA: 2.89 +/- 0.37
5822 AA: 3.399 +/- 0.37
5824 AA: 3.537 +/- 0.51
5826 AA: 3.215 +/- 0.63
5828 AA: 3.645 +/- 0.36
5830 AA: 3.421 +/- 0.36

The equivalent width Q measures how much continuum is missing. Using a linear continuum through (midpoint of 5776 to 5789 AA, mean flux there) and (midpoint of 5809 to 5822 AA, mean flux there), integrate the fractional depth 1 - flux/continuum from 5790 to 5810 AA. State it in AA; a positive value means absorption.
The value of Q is 1.2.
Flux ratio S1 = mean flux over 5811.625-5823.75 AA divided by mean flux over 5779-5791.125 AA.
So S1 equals 0.91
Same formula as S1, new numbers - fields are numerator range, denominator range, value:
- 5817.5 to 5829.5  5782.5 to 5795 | 1.00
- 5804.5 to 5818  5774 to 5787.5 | 0.87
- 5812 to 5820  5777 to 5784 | 0.90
